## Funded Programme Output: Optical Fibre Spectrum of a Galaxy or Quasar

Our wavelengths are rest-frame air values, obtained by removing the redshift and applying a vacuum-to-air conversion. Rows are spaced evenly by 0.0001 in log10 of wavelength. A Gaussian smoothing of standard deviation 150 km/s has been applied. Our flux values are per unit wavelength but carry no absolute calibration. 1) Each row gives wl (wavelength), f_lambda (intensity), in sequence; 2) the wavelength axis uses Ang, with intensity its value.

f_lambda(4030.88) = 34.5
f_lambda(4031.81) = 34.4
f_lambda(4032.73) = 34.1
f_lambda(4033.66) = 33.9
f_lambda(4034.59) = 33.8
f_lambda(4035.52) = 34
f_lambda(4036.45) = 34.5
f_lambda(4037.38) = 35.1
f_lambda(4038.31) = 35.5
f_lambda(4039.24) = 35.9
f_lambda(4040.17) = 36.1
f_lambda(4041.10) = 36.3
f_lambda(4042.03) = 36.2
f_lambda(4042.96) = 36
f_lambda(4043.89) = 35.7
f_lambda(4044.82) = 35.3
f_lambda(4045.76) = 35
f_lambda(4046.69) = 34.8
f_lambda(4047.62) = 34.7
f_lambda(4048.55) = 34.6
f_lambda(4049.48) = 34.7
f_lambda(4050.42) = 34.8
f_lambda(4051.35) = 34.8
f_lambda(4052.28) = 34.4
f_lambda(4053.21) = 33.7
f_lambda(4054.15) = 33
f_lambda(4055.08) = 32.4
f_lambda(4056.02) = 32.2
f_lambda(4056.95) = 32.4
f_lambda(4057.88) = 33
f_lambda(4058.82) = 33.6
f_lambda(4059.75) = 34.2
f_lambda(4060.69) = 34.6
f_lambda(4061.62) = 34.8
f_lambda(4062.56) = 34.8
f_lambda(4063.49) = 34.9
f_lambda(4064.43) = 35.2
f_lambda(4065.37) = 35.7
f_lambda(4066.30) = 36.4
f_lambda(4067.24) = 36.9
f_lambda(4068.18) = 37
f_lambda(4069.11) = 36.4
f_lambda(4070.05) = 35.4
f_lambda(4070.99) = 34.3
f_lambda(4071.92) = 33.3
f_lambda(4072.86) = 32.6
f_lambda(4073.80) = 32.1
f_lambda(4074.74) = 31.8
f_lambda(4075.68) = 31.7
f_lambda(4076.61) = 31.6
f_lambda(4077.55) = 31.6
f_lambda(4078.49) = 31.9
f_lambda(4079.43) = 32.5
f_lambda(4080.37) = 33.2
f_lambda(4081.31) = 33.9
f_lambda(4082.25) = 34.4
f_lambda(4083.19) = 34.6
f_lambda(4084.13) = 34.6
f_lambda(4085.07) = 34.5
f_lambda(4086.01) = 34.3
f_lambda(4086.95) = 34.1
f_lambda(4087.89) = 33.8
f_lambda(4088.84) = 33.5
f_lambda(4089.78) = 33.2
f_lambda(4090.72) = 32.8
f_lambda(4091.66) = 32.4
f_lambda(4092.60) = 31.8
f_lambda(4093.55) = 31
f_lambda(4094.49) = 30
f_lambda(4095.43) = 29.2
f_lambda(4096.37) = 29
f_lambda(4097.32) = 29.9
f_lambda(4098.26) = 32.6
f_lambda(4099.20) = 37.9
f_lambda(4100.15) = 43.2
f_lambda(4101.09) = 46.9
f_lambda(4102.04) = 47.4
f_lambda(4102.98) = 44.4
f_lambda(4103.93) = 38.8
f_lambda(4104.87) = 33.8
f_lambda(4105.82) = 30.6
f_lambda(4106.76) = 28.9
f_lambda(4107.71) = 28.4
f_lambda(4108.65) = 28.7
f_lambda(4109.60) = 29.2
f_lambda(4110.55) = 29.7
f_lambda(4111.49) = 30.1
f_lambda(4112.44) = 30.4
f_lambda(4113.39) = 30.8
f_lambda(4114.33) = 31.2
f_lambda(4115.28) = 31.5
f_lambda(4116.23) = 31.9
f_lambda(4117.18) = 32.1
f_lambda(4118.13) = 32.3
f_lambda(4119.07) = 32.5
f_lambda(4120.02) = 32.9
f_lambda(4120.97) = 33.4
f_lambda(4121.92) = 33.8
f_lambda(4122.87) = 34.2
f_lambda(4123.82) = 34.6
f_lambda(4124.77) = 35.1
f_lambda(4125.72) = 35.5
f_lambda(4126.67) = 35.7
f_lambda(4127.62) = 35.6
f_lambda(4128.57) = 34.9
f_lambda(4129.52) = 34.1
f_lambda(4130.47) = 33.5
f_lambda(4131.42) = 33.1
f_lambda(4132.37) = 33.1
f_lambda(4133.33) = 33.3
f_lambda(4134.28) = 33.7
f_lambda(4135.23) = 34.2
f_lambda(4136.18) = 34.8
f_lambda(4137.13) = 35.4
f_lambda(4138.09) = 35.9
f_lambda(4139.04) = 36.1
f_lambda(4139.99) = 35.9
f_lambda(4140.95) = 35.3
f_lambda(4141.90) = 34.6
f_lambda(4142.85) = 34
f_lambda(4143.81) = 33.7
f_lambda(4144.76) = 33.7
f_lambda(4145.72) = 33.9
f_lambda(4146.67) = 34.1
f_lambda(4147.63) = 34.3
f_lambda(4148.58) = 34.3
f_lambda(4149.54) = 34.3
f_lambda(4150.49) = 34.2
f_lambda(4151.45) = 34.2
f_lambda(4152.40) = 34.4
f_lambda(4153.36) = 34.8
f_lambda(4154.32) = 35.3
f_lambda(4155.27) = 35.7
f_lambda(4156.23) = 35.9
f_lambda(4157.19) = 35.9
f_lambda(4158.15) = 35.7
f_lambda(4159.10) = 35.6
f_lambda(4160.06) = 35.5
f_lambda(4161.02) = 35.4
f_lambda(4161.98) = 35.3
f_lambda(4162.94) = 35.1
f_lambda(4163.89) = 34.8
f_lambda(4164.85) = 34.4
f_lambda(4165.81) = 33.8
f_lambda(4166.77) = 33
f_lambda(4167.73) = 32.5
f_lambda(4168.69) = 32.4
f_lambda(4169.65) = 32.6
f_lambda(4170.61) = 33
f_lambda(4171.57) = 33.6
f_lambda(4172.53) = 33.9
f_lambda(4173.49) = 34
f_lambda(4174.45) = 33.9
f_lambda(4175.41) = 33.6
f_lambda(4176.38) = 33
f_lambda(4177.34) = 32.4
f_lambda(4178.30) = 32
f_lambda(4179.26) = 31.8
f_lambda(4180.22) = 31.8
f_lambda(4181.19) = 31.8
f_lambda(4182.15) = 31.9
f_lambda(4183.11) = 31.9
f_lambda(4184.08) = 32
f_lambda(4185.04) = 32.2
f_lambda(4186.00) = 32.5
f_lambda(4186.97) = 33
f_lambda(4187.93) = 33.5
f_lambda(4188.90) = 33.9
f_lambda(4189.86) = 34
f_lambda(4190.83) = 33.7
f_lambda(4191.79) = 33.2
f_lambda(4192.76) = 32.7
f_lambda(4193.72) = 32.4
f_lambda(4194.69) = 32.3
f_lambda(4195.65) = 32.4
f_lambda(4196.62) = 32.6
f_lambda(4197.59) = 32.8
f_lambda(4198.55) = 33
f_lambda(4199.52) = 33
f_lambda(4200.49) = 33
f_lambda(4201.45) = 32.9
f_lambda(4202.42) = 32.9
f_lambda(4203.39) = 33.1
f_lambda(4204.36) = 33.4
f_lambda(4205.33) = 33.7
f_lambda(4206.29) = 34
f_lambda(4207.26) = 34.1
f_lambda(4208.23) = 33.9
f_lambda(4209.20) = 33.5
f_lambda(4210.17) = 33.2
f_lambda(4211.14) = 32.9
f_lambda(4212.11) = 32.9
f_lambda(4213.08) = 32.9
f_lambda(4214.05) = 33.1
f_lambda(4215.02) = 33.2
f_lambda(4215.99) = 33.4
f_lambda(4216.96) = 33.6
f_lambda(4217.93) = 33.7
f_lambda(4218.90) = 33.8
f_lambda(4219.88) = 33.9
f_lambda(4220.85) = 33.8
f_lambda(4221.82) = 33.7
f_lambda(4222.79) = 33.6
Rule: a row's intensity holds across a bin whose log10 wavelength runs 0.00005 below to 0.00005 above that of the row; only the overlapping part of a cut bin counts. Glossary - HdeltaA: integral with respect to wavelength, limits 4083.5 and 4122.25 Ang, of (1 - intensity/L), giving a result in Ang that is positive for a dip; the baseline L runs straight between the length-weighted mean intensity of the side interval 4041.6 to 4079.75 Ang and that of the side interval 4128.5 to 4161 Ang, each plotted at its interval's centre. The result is 1.2 Ang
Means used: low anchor 34.2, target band 33.4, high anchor 34.6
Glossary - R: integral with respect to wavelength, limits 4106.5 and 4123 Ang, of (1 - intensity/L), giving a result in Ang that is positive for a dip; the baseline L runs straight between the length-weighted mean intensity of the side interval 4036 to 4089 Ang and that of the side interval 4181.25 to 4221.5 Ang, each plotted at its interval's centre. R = 1.3 Ang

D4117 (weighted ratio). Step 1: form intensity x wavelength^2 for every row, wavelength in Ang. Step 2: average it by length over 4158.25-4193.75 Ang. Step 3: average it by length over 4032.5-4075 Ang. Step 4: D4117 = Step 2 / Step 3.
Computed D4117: 1.02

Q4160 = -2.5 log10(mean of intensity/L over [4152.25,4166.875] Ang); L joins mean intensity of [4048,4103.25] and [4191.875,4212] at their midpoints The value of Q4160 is -0.05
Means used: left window 34.3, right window 33.1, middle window 35.1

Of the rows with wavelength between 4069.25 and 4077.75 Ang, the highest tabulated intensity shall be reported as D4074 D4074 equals 35.4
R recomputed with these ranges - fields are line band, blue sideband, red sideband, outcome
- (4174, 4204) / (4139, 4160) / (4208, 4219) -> 1.00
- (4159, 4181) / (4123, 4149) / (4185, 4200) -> 0.02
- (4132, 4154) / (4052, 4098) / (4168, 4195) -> -0.96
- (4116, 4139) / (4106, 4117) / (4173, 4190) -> -2.48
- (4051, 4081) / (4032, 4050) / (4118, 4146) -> 0.89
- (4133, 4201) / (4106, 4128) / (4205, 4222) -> -2.00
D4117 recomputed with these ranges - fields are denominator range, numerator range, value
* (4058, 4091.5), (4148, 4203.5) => 1.04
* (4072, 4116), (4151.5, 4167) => 1.09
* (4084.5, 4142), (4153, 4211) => 1.02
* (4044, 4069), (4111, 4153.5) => 1.01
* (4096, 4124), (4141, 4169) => 1.05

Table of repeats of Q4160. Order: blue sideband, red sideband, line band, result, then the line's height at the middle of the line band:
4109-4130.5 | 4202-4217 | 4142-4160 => -0.05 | 33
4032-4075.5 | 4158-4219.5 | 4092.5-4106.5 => -0.05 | 34.1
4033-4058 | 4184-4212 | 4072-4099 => 0.05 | 34.2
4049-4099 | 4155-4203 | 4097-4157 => -0.03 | 33.4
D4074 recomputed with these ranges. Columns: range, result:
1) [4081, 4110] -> 47.4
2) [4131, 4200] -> 36.1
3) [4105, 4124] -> 34.6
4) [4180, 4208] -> 34.1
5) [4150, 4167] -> 35.9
